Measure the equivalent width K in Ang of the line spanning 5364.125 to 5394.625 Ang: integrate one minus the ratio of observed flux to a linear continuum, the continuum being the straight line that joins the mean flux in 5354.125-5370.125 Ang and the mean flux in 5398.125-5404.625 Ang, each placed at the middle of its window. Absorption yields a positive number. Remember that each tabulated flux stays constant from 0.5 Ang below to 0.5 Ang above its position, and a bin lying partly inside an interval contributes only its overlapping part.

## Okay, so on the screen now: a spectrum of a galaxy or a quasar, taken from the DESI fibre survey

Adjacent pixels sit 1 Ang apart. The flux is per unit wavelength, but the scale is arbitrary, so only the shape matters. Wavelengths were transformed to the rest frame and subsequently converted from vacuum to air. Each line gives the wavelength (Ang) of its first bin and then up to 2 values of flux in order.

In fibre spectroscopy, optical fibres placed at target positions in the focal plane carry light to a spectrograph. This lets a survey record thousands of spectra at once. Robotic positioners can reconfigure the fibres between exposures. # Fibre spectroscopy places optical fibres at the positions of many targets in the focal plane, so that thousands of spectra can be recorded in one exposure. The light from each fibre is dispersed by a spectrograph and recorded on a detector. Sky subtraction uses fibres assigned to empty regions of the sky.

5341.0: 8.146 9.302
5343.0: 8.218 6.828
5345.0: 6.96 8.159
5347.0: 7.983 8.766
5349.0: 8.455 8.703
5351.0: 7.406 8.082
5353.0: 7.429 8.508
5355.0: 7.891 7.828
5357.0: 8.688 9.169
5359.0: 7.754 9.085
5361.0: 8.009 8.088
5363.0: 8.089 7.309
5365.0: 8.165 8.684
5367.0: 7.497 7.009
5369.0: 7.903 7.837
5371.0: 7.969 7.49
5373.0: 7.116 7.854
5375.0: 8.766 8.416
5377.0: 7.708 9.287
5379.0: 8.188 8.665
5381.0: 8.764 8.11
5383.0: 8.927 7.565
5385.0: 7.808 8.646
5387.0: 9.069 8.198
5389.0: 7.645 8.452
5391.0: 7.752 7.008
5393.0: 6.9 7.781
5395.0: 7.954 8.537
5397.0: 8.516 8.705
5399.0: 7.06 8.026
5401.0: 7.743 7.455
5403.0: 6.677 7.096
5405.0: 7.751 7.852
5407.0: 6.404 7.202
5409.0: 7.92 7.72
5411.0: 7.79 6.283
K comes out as -0.9 Ang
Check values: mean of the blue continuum 8.08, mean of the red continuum 7.43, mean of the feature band 8.03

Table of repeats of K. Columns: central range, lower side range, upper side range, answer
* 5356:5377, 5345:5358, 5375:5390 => 0.6 Ang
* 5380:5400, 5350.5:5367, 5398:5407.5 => -1.2 Ang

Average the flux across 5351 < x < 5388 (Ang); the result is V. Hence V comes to 8.14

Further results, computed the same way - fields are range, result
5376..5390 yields 8.36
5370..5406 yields 7.98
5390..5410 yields 7.62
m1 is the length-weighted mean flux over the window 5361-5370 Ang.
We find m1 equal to 7.85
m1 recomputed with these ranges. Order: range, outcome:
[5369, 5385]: 8.16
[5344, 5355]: 7.98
